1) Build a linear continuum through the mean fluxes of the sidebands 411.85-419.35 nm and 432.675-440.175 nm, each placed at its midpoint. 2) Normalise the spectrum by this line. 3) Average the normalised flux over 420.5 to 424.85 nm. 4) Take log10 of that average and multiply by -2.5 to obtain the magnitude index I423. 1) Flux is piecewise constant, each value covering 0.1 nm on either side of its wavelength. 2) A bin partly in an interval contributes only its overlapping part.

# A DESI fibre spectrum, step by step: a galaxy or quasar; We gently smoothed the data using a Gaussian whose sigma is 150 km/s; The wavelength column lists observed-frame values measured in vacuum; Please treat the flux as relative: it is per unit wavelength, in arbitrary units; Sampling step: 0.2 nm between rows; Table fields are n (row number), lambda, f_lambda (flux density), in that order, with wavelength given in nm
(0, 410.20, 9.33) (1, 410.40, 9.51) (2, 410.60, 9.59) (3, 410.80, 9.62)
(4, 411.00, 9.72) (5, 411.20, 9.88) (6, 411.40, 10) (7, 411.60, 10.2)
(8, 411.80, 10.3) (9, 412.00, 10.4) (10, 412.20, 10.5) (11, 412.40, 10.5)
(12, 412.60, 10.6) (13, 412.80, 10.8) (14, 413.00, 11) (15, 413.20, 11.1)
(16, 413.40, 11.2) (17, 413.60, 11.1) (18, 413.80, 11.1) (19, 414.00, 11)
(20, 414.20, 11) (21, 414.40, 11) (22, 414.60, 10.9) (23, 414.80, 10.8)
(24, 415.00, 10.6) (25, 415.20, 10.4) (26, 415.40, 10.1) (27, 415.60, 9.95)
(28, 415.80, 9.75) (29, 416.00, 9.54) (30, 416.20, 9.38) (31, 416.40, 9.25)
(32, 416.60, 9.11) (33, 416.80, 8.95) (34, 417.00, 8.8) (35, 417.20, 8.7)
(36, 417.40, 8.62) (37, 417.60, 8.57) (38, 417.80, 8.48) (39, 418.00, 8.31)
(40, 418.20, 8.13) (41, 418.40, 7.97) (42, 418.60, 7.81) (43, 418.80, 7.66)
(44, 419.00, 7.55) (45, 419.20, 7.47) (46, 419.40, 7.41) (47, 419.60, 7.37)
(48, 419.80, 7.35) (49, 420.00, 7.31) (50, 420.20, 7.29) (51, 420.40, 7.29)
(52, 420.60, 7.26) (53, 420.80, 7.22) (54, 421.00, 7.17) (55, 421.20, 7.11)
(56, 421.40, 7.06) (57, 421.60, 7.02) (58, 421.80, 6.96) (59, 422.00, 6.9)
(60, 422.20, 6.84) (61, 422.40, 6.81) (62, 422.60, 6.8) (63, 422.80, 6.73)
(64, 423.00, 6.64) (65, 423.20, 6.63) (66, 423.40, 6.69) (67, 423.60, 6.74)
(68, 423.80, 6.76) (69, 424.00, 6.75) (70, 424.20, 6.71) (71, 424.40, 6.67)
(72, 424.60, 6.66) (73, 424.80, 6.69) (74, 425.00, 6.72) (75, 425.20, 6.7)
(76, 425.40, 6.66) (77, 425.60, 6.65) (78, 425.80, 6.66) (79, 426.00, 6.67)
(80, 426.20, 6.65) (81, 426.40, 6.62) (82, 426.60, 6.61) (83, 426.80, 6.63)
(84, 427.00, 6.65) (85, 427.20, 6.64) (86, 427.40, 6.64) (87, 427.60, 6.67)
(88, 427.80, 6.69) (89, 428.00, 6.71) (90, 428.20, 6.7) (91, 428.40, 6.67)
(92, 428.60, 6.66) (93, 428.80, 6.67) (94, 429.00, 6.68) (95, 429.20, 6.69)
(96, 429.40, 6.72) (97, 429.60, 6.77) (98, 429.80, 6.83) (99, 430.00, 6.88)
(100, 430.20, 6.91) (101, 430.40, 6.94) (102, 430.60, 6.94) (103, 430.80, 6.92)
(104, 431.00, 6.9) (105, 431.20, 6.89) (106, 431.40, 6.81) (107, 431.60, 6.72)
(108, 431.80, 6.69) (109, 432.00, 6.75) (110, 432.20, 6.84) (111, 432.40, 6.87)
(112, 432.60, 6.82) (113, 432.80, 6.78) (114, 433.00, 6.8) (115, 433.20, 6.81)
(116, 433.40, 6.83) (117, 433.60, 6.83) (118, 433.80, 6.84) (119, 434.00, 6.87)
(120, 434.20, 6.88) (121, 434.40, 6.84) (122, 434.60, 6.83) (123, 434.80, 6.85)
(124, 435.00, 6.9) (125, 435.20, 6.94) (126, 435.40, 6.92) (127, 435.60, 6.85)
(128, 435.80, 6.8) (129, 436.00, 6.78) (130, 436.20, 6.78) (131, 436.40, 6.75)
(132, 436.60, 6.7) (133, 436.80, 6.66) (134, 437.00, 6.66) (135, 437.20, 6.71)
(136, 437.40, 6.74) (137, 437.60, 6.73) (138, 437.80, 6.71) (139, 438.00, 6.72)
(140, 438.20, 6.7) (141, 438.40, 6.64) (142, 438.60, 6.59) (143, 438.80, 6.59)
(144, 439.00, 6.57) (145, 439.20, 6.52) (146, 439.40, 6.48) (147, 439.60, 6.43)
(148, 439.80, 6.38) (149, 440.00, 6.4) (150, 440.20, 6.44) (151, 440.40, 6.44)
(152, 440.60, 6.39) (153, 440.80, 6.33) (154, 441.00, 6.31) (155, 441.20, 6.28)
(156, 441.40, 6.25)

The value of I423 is 0.25 mag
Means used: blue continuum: 9.67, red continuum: 6.72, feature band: 6.86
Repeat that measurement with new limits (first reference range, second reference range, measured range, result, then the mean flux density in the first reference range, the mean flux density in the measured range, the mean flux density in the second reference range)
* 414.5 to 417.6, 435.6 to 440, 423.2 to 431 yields 0.203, 9.62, 6.72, 6.65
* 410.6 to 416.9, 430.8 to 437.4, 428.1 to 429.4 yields 0.158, 10.3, 6.68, 6.81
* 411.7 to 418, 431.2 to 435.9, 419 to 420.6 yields 0.245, 10.1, 7.36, 6.83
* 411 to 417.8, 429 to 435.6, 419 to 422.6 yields 0.241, 10.1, 7.17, 6.84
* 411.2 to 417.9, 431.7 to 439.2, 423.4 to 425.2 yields 0.263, 10.1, 6.71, 6.77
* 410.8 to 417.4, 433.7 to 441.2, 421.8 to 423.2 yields 0.298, 10.2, 6.79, 6.66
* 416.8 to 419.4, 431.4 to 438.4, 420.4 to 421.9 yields 0.115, 8.17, 7.13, 6.79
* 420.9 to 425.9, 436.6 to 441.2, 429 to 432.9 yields -0.024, 6.79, 6.82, 6.55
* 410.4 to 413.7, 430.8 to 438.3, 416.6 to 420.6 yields 0.174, 10.4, 7.96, 6.8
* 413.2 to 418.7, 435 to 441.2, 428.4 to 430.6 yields 0.153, 9.68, 6.78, 6.62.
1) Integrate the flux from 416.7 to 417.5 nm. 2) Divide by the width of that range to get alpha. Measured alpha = 8.77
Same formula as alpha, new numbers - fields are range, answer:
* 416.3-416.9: 9.1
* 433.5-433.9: 6.83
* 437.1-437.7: 6.73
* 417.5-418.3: 8.37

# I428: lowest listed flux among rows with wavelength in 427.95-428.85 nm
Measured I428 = 6.66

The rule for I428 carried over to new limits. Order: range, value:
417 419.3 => 7.47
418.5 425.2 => 6.63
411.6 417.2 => 8.7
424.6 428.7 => 6.61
